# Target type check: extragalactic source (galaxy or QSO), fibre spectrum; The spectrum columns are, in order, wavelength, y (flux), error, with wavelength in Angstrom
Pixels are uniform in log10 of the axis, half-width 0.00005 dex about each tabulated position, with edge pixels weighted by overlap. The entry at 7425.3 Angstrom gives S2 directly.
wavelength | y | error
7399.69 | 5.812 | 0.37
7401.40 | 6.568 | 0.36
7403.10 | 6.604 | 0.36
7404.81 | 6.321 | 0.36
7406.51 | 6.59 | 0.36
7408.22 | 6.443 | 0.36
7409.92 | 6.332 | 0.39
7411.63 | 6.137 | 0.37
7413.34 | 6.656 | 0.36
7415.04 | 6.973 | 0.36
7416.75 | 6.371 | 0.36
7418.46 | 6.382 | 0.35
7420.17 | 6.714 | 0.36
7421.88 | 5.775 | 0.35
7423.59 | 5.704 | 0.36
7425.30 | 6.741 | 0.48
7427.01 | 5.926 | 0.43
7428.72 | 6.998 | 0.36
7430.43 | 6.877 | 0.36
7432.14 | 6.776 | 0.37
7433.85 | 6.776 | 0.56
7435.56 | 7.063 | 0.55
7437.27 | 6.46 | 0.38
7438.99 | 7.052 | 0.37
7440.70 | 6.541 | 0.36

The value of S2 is 6.741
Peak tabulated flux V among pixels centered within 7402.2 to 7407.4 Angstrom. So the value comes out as 6.604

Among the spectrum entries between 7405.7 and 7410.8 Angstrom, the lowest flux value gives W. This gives 6.332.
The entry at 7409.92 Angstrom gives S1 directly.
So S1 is 6.332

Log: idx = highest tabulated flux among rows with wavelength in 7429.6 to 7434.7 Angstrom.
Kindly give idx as 6.877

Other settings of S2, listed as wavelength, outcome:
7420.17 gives 6.714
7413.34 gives 6.656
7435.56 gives 7.063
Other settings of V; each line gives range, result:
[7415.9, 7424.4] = 6.714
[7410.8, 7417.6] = 6.973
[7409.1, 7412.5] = 6.332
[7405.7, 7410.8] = 6.59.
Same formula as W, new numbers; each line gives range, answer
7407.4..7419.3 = 6.137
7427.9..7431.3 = 6.877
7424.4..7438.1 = 5.926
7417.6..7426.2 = 5.704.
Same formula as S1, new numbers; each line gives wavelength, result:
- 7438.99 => 7.052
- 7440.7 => 6.541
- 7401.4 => 6.568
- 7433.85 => 6.776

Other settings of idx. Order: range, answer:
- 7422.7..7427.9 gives 6.741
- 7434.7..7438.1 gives 7.063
